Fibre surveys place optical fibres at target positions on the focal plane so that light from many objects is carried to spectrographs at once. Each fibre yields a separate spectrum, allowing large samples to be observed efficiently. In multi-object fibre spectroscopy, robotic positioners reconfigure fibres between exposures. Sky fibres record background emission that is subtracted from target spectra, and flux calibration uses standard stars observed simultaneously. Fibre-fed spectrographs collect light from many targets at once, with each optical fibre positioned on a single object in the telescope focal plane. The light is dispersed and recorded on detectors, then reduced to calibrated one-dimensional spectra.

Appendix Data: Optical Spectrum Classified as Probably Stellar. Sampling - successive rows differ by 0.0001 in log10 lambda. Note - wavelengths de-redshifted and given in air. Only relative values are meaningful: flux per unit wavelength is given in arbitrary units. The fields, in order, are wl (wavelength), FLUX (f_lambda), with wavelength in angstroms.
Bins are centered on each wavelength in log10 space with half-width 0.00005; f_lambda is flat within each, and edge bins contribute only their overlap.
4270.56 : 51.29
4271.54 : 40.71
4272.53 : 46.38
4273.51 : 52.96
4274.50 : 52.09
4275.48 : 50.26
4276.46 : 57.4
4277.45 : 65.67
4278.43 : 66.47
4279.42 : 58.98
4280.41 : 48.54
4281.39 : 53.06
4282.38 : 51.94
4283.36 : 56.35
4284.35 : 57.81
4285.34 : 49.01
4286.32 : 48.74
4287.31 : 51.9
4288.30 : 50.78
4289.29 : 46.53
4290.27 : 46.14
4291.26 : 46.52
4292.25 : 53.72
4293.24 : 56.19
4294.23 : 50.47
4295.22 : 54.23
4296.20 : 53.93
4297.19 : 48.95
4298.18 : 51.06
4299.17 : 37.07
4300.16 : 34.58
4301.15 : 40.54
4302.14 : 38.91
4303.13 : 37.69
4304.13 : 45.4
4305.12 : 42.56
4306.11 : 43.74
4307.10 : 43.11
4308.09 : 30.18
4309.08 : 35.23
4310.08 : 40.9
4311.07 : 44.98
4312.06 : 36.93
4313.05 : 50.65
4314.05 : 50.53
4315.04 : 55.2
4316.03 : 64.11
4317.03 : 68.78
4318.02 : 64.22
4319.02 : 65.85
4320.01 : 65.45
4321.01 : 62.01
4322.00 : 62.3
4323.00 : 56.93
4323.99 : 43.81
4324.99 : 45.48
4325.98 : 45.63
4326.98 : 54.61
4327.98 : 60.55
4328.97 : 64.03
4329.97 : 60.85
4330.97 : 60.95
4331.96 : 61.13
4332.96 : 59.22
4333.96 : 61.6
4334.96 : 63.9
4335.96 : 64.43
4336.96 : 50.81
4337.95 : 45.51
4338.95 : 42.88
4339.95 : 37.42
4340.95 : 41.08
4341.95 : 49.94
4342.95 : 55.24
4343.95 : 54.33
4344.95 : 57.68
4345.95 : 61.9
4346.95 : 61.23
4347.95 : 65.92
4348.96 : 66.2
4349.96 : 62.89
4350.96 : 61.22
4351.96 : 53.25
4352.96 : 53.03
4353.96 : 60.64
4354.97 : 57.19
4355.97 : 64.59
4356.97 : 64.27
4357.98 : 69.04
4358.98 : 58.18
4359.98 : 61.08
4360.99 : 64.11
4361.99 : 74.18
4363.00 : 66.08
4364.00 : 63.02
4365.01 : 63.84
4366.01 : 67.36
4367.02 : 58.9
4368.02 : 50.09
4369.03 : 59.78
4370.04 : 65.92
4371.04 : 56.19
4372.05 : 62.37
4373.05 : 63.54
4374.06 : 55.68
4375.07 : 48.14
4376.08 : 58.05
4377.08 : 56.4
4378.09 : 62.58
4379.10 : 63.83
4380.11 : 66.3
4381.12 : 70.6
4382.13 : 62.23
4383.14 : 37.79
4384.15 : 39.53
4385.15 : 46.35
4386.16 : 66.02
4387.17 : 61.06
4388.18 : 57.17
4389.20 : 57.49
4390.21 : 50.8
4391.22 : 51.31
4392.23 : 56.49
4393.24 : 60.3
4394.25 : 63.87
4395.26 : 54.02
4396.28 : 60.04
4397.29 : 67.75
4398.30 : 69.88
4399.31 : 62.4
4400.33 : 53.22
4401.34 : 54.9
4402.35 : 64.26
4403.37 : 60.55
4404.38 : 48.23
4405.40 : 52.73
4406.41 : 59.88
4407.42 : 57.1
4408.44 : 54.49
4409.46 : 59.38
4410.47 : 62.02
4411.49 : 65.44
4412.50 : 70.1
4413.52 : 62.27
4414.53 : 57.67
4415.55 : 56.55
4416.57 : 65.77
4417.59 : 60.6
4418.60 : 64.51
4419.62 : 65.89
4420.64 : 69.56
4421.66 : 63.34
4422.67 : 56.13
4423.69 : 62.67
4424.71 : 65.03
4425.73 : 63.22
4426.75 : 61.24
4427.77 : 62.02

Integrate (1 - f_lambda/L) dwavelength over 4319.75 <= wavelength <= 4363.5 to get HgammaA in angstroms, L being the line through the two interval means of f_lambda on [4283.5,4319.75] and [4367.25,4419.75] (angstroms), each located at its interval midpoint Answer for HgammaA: -4.14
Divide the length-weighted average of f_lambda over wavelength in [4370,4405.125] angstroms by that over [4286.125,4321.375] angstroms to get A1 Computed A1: 1.19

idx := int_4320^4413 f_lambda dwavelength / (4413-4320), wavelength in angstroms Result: 58.4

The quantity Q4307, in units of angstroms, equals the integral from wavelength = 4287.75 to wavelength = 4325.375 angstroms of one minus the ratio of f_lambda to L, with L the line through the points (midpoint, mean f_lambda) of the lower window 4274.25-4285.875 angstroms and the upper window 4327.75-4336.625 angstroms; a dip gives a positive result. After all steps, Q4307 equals 6.2 angstroms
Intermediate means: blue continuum 55.7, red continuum 61.7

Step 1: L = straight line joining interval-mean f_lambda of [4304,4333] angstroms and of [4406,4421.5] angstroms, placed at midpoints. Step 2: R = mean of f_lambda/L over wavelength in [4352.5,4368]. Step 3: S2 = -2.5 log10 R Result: -0.10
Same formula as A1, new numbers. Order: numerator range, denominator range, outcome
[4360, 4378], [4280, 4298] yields 1.18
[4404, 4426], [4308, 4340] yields 1.12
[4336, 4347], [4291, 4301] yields 1.05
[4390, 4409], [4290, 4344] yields 1.14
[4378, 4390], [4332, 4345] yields 1.08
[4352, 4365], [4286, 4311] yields 1.39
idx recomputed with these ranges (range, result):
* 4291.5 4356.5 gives 52.9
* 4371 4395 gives 57.2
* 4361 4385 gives 59.6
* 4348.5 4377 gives 61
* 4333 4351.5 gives 55.9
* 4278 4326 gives 50.1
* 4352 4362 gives 61.6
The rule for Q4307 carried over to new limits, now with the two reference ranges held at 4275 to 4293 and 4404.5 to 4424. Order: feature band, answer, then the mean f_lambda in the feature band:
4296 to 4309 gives 3.1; 41.6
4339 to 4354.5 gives 0.4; 55.7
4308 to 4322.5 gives 0.4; 53.8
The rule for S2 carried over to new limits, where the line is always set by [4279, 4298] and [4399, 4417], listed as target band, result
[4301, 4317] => 0.19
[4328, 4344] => 0.00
